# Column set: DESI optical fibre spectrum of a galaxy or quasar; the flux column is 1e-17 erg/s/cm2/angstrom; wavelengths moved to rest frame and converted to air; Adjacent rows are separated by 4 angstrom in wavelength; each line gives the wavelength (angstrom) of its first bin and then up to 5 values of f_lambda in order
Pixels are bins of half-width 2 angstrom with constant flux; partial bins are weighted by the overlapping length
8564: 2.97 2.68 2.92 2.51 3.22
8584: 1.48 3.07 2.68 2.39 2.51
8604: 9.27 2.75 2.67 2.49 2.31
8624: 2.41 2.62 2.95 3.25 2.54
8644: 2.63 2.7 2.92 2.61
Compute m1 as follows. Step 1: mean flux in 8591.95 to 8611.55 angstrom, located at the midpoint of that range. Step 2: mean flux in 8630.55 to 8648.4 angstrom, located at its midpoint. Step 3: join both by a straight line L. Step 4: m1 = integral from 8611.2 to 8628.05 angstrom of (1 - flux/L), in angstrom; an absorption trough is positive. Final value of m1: 4.61 angstrom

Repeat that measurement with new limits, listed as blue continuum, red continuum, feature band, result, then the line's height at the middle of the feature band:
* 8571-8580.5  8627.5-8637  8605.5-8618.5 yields 0.1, 2.91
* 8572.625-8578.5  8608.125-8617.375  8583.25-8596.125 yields 0.7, 2.65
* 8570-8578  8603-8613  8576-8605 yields 3.9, 3.67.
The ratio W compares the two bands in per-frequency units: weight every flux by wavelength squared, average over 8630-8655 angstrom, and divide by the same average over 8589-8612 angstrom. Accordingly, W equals 0.8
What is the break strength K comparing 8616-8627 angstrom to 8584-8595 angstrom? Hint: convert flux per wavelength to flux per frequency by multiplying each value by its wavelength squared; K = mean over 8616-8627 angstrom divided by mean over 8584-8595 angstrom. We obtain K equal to 0.94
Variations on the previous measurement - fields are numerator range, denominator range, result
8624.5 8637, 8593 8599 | 1.17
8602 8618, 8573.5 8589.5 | 1.68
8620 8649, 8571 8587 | 1.08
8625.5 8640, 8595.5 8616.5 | 0.75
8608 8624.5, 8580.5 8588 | 1.12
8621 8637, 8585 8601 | 1.07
